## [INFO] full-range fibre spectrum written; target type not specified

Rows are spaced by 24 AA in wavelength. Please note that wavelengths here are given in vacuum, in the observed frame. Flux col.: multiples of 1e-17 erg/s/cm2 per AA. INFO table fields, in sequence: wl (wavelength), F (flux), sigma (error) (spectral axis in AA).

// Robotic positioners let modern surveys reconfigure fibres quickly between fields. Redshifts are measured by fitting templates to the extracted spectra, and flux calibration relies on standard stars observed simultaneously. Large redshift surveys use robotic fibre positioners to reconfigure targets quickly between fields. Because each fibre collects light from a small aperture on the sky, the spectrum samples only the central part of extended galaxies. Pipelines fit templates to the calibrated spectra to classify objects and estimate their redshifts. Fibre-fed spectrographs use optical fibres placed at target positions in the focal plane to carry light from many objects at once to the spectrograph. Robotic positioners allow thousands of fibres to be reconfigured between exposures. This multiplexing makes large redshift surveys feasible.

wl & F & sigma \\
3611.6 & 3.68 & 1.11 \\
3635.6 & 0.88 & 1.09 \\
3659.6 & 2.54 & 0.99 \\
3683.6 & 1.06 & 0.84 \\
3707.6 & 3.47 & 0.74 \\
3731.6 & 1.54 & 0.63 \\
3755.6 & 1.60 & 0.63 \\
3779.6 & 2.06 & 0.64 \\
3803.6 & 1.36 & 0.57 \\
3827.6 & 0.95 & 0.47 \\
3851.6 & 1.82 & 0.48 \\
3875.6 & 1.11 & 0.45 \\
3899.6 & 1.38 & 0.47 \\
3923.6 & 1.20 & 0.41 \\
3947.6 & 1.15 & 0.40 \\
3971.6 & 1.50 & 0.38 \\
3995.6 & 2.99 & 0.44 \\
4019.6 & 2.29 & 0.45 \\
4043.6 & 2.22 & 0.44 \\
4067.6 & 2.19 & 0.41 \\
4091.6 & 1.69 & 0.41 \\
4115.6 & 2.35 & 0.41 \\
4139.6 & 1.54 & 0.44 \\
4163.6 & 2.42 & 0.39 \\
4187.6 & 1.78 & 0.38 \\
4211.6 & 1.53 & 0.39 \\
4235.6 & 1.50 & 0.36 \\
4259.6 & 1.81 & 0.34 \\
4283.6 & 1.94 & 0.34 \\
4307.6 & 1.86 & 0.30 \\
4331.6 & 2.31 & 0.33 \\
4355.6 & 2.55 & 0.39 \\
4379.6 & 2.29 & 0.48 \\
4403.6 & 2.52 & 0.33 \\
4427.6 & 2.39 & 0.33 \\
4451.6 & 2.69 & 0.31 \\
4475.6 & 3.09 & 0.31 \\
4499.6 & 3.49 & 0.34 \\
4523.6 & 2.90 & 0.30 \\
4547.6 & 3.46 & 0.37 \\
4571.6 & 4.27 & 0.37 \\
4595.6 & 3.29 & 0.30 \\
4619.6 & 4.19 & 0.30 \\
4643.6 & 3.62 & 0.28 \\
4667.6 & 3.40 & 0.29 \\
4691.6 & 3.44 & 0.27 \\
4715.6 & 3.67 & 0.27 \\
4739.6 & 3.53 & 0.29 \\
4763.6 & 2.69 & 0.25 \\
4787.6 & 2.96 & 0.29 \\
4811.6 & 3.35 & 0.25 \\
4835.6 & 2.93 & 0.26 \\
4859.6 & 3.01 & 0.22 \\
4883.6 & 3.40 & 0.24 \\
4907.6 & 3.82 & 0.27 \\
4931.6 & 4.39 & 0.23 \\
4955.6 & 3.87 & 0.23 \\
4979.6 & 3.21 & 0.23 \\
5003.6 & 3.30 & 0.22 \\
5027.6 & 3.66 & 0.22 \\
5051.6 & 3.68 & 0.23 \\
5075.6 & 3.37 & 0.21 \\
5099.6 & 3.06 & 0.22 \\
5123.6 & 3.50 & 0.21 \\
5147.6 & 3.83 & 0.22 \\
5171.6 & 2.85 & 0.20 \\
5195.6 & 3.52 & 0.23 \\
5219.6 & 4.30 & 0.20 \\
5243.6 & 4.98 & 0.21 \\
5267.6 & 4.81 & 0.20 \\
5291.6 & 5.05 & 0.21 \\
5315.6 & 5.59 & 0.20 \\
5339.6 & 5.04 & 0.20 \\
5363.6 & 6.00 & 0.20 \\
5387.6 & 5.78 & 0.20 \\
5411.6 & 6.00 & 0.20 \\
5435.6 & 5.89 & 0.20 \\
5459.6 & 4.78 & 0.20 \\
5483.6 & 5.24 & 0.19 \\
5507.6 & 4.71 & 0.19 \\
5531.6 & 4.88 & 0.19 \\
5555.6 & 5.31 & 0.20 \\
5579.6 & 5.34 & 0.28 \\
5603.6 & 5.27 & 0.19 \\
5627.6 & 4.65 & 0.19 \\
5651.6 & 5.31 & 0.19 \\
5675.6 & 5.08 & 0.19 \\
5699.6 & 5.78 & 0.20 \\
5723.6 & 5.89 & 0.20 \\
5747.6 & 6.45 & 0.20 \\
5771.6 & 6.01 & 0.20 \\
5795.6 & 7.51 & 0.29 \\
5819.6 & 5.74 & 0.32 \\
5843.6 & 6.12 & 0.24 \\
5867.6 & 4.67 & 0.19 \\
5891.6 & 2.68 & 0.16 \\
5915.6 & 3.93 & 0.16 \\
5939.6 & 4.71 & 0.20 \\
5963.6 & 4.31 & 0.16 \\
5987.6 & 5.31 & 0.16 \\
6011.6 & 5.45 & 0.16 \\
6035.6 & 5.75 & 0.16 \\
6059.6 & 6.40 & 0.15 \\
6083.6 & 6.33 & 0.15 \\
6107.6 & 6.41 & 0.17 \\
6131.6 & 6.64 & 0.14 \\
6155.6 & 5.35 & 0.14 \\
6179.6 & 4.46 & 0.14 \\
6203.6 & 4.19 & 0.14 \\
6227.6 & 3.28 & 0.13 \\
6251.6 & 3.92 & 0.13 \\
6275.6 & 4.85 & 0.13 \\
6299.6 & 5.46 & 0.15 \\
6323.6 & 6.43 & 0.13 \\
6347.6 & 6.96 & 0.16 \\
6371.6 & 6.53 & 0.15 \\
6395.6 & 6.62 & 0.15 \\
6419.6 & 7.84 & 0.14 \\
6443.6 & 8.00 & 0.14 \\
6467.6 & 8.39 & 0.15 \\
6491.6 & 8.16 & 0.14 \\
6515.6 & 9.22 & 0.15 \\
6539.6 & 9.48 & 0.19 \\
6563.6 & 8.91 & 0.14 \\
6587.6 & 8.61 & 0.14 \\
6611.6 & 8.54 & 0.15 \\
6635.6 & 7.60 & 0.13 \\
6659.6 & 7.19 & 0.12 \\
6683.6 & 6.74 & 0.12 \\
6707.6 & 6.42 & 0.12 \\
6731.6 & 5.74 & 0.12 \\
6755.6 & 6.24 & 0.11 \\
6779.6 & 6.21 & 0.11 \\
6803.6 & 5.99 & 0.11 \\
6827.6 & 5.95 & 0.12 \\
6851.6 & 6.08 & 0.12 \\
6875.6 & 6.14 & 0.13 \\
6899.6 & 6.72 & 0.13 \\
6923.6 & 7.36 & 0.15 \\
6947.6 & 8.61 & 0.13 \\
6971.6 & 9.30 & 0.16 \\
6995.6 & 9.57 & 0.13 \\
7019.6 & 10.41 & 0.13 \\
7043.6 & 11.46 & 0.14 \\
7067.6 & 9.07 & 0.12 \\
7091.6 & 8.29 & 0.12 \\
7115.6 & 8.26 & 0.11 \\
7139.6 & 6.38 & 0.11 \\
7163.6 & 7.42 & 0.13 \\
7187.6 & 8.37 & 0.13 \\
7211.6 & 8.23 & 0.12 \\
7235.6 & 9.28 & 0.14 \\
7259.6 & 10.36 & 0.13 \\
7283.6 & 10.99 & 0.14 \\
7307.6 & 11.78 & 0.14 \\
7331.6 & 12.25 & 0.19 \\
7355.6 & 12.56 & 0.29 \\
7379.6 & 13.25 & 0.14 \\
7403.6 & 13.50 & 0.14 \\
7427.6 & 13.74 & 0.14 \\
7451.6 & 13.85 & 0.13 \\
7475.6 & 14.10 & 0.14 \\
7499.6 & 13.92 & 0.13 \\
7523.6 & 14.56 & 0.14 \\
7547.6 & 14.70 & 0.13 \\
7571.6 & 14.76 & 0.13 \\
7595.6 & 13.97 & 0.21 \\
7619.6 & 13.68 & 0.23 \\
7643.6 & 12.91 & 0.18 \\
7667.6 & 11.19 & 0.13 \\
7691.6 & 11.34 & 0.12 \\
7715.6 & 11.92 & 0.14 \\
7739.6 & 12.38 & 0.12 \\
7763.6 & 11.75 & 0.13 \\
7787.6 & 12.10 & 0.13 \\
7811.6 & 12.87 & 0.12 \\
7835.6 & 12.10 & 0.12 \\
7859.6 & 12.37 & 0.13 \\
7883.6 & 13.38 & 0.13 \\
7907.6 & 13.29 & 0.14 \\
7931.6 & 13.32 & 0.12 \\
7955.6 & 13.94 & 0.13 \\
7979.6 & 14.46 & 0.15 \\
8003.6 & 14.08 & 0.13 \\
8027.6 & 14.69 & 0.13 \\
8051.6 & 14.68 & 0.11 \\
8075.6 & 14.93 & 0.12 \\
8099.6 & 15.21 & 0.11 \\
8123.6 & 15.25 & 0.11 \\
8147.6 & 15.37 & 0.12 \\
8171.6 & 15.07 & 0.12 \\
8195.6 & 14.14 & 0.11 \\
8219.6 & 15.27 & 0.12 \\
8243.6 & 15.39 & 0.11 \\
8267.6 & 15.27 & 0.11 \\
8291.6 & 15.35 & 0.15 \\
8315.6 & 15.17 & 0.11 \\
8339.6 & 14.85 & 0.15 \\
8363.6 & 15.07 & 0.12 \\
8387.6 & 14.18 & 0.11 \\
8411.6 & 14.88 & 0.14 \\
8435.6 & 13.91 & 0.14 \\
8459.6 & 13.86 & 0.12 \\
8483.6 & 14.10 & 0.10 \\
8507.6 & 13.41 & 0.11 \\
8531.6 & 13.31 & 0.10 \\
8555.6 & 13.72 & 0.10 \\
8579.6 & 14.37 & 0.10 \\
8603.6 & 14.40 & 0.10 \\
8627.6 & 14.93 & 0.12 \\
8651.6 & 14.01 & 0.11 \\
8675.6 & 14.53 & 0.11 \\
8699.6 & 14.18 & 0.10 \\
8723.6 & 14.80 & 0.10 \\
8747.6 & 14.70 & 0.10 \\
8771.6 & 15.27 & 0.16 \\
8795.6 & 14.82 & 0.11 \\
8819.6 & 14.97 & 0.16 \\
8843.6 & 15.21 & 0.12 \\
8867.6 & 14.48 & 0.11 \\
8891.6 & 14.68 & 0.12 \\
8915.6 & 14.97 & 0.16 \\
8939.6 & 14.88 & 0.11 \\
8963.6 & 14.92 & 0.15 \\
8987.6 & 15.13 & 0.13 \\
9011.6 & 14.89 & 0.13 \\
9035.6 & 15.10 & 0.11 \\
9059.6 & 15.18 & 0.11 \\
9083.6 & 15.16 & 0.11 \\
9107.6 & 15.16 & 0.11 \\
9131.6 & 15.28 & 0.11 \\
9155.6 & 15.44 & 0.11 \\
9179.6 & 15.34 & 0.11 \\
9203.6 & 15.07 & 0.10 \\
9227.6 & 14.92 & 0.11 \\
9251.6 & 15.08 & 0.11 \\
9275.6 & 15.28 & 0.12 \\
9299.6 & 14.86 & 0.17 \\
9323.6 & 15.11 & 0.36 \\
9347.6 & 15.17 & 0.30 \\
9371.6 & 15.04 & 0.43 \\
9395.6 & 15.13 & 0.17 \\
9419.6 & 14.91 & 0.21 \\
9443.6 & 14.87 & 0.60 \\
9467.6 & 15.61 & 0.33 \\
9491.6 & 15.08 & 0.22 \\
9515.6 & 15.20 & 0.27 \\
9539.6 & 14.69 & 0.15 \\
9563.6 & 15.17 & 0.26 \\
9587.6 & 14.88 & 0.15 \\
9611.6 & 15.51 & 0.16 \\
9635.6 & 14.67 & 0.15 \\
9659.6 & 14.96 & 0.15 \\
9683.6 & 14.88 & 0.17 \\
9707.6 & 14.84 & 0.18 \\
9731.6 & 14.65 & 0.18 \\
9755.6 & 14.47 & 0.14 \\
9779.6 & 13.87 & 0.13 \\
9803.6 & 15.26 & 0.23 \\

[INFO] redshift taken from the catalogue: 0.000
